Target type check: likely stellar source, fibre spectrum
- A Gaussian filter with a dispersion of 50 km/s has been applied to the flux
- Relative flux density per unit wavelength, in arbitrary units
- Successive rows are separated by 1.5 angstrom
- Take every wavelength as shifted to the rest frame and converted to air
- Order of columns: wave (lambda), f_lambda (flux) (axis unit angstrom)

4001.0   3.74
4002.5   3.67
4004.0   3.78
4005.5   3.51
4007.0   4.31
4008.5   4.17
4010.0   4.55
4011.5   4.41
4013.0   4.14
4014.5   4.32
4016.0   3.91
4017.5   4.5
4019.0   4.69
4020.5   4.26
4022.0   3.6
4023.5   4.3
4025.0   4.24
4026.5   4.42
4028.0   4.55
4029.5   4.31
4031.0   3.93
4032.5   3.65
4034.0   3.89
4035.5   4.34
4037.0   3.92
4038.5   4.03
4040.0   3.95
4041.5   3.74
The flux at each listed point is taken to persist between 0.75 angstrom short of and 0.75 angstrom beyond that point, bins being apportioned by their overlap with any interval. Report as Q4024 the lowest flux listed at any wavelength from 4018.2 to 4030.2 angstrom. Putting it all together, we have 3.6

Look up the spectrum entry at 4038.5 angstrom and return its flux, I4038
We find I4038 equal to 4.03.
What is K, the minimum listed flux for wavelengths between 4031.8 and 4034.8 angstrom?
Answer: 3.65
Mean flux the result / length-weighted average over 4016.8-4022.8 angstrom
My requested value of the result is 4.26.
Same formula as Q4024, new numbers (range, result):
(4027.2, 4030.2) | 4.31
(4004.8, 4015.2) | 3.51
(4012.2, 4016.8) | 3.91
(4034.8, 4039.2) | 3.92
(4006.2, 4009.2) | 4.17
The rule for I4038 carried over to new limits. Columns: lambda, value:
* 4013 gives 4.14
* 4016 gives 3.91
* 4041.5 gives 3.74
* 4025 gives 4.24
